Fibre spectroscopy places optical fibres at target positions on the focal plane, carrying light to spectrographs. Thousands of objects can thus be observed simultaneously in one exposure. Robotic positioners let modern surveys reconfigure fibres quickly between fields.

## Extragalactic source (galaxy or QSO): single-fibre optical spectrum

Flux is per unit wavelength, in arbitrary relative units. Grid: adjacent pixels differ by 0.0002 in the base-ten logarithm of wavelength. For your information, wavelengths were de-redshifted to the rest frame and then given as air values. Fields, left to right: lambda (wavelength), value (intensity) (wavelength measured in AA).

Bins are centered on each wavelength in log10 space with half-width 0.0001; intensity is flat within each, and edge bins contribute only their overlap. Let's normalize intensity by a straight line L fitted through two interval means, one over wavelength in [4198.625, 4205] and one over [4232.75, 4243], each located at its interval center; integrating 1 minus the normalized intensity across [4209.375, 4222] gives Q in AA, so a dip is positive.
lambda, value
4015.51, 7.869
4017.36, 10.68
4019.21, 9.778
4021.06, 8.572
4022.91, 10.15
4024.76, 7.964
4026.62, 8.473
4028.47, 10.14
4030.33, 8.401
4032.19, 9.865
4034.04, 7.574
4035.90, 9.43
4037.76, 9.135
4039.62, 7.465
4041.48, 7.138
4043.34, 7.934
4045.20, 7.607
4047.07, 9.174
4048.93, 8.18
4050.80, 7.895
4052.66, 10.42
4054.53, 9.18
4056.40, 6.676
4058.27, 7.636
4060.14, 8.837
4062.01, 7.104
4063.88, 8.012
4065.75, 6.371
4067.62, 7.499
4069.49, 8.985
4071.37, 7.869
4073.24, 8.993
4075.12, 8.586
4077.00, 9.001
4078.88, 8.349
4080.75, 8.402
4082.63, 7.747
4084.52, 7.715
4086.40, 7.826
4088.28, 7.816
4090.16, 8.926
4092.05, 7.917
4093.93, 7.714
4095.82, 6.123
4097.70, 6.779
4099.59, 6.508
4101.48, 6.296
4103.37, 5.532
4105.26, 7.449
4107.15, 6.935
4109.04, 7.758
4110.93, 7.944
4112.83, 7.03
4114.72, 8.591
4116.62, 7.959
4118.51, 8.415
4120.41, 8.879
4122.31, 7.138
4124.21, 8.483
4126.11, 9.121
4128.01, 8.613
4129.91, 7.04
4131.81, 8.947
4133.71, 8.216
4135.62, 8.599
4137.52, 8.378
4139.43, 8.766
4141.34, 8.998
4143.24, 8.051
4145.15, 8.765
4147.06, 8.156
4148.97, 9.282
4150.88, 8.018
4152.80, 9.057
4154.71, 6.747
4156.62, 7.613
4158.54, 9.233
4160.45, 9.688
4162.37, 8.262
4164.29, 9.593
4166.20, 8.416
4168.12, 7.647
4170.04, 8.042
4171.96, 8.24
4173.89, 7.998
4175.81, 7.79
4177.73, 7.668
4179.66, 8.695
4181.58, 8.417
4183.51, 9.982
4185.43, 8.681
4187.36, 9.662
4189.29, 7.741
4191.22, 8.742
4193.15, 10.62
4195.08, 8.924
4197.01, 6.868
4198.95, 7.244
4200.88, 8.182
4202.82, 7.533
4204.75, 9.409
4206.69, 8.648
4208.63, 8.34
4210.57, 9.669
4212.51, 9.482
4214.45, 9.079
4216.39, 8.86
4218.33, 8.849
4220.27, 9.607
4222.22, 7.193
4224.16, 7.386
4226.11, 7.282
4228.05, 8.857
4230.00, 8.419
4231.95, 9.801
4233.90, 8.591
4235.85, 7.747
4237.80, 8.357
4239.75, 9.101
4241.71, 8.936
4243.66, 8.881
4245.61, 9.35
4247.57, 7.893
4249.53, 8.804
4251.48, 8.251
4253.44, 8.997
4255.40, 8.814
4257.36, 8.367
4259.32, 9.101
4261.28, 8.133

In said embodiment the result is -1.3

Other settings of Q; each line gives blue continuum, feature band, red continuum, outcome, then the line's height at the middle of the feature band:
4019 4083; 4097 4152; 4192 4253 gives 3.4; 8.48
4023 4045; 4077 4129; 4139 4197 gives 5.0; 8.55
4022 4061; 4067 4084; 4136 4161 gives 0.3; 8.52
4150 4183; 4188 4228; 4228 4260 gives 0.1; 8.53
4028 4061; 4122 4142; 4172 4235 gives 0.2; 8.51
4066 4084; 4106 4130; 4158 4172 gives 1.2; 8.46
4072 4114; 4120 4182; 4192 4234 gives -2.3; 8.08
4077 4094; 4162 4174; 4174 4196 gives 0.5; 8.67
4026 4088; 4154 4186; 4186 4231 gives 0.3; 8.48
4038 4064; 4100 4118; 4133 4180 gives 2.1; 8.27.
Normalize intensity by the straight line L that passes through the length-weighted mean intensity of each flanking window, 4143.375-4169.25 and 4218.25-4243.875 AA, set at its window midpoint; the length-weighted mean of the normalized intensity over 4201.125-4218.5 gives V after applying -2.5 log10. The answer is -0.05 mag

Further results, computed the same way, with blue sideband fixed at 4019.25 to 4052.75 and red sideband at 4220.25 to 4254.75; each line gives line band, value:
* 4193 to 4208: 0.03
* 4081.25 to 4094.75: 0.08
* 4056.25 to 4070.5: 0.12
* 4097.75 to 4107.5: 0.30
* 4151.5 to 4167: 0.00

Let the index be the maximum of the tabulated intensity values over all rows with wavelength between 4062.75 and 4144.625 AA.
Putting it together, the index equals 9.121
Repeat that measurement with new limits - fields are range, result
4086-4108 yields 8.926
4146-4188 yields 9.982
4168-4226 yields 10.62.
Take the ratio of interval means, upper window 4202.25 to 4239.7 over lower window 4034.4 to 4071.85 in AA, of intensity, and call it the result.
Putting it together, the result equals 1.1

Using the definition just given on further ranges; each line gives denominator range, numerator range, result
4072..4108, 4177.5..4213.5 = 1.14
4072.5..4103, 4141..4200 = 1.09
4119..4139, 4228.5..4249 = 1.04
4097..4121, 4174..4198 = 1.17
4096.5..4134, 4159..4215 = 1.12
